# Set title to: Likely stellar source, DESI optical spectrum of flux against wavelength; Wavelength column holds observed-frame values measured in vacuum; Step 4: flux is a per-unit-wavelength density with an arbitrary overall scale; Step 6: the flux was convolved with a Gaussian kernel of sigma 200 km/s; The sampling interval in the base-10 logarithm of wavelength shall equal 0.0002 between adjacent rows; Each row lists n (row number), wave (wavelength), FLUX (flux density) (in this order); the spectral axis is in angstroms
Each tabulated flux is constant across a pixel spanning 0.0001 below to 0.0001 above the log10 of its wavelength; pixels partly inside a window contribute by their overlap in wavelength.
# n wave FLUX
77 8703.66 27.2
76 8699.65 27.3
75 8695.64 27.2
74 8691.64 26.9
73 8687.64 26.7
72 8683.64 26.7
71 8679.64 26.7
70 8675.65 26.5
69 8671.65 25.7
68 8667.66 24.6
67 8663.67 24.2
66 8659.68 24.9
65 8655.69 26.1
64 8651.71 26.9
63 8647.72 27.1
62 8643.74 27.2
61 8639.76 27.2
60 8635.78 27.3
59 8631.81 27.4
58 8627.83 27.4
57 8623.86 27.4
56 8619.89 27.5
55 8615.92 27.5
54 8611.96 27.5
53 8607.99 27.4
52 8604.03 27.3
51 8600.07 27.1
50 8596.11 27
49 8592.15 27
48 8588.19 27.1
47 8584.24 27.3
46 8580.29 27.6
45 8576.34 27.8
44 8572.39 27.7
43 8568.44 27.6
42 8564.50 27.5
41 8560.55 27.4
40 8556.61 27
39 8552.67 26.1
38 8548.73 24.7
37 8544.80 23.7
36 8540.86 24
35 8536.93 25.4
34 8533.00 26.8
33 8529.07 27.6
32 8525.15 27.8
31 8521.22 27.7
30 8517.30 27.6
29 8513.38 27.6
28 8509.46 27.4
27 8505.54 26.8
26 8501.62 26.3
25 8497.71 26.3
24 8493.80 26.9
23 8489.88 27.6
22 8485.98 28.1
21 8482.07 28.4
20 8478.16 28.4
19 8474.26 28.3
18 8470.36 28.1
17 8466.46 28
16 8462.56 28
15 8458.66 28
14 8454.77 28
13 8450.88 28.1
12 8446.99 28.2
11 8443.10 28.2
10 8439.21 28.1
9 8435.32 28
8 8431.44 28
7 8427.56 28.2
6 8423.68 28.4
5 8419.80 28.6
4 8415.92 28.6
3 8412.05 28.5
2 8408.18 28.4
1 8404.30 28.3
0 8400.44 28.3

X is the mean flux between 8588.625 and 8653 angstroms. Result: 27.3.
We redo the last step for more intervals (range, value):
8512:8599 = 26.8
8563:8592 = 27.5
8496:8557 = 26.4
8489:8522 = 27.1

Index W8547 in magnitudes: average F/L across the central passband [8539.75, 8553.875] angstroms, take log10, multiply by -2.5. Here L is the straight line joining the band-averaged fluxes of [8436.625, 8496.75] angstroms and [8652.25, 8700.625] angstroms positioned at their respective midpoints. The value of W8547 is 0.113 mag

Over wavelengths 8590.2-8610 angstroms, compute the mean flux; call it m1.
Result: 27.2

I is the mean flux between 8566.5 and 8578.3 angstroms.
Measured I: 27.7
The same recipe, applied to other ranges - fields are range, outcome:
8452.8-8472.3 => 28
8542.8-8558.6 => 25.4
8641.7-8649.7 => 27.2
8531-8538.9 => 26.1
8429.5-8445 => 28.1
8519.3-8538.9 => 27.1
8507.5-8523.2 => 27.6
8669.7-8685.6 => 26.4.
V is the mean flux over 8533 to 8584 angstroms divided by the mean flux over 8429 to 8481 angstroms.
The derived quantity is 0.94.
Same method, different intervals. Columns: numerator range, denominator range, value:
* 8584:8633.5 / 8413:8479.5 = 0.97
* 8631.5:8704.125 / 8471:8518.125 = 0.96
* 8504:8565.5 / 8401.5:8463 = 0.94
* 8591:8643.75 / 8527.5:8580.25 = 1.03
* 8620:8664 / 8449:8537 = 0.97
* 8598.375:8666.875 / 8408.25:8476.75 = 0.95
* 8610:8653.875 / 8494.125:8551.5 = 1.03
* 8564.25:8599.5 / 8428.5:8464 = 0.98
